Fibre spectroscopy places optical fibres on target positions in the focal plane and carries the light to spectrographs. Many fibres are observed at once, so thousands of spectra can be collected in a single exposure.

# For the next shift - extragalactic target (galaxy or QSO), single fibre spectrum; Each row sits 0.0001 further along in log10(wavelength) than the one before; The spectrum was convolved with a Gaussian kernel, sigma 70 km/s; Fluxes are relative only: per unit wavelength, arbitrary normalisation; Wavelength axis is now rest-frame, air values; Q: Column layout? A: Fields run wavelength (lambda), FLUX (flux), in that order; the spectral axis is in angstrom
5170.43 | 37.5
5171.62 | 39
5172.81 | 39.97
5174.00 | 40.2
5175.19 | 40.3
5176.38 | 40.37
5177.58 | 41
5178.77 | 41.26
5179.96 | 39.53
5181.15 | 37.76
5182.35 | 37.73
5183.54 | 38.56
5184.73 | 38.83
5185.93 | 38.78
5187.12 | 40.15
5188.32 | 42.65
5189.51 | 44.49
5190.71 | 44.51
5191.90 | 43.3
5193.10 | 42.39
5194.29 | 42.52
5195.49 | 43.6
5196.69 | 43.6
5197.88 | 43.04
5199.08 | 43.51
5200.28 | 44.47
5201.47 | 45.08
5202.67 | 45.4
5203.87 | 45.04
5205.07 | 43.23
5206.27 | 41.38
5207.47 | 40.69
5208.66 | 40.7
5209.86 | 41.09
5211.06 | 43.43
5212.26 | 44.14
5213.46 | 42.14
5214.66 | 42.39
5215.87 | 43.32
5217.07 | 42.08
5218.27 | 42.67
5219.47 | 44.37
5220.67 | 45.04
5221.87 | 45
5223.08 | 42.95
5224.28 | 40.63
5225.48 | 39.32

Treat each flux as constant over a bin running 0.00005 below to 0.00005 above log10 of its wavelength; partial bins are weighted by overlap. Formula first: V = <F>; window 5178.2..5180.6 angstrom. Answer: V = 40.4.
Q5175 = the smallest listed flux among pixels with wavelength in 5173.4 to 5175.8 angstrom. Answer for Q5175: 40.2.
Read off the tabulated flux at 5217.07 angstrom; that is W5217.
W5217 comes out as 42.08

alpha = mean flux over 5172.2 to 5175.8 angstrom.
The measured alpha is 40.2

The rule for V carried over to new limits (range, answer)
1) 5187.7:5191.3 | 43.8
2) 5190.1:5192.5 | 43.9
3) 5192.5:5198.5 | 43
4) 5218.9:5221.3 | 44.8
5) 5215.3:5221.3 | 43.6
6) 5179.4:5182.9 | 38.3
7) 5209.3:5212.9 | 42.9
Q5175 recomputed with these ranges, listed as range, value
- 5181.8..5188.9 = 37.73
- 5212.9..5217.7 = 42.08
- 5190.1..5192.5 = 43.3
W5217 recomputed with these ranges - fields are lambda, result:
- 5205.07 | 43.23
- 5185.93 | 38.78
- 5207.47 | 40.69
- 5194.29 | 42.52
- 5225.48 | 39.32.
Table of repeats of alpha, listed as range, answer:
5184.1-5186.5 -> 38.8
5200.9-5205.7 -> 44.6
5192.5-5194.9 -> 42.5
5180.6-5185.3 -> 38.2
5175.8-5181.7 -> 40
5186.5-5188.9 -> 41.3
